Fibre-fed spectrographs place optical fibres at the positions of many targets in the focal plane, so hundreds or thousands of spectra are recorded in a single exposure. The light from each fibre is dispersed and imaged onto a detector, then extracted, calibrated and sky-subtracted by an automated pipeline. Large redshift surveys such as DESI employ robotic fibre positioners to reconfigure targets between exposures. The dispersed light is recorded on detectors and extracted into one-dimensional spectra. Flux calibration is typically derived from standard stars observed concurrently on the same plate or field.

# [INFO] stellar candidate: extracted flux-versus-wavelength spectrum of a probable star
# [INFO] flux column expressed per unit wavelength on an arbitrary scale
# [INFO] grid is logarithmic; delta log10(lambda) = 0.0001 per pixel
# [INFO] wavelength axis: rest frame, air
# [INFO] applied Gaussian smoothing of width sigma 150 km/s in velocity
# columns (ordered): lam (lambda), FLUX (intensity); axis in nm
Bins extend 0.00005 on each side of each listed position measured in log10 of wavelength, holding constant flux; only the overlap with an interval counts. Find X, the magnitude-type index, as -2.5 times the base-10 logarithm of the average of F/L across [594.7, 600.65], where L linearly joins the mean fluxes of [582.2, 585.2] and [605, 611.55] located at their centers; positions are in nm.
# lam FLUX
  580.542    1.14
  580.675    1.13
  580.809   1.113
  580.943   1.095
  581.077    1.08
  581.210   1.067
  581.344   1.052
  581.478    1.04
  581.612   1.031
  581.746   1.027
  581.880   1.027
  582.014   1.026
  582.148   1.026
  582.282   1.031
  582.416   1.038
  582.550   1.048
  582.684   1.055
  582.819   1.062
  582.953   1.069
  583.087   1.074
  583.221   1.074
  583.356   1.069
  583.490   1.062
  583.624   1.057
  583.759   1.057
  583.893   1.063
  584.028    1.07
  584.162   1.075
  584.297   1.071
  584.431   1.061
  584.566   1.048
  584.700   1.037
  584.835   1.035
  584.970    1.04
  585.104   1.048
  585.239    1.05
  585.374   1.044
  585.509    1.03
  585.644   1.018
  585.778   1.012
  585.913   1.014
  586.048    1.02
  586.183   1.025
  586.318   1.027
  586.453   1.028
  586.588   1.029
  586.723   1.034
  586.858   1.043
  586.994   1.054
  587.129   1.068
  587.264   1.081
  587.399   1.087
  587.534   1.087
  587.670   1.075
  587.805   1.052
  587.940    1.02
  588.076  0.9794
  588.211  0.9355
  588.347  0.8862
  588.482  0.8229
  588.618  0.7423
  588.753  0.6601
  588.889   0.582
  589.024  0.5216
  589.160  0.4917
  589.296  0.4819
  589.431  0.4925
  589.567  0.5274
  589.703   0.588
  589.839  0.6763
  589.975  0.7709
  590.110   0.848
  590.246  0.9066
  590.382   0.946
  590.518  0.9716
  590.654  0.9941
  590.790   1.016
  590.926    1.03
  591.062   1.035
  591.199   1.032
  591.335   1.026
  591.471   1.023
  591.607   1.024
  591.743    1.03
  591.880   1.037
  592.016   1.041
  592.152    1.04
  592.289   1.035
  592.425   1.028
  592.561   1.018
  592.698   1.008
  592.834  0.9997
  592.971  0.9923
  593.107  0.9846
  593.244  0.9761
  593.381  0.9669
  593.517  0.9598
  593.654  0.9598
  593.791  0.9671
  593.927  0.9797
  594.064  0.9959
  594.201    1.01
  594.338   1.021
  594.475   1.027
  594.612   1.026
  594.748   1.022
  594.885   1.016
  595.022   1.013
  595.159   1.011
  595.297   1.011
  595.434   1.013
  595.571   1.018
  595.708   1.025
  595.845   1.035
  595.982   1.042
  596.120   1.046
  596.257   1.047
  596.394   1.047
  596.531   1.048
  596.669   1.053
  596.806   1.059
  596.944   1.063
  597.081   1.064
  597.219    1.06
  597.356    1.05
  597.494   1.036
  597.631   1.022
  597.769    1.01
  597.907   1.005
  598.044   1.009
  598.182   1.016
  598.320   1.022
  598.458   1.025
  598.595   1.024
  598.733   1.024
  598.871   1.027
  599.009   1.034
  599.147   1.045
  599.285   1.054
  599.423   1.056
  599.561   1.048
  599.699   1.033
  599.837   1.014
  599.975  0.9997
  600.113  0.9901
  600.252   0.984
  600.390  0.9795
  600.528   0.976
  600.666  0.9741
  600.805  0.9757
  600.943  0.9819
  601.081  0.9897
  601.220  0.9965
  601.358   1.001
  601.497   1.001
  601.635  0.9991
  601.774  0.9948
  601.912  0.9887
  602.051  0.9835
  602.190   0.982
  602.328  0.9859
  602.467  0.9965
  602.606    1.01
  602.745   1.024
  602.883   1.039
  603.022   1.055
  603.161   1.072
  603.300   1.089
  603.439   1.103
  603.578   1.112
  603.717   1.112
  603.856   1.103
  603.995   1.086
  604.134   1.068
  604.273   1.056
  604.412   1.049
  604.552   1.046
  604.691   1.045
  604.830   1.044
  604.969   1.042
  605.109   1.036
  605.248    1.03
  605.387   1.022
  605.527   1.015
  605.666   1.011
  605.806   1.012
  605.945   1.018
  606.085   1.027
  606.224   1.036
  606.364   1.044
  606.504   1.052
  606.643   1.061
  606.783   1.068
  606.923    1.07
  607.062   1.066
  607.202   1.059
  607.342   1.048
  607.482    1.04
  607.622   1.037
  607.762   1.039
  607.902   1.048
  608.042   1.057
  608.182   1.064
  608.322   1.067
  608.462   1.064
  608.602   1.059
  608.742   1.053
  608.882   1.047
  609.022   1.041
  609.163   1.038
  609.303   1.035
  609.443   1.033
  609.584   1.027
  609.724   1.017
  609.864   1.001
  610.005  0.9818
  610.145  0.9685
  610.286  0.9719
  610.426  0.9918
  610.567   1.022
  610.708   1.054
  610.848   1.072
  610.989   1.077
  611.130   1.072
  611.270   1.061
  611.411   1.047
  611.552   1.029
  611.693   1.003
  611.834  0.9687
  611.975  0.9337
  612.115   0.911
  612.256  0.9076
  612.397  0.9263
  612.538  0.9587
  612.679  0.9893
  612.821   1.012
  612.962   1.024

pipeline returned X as 0.02 mag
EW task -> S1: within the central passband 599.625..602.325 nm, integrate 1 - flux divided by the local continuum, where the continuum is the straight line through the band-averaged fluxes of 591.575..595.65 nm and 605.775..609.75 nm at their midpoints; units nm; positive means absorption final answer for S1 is 0.095 nm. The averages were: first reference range 1.01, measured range 0.992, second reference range 1.05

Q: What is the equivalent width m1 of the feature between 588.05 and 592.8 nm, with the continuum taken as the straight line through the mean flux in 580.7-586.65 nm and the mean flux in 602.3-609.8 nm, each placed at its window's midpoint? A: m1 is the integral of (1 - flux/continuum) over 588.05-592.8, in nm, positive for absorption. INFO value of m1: 0.834 nm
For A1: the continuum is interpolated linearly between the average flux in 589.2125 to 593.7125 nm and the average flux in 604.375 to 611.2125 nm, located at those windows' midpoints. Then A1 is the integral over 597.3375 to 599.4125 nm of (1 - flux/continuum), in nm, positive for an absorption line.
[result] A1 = -0.12 nm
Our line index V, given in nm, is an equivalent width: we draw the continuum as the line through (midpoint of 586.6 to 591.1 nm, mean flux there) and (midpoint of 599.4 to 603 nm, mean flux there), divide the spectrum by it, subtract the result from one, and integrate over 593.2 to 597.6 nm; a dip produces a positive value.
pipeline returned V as -0.40 nm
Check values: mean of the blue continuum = 0.865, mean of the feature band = 1.02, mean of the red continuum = 1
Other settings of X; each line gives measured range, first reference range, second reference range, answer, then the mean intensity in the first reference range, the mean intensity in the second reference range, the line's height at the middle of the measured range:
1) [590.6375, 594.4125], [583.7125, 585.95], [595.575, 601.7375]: 0.026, 1.05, 1.02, 1.03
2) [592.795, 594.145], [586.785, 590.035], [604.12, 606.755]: -0.107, 0.822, 1.04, 0.886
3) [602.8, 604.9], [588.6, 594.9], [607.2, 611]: -0.080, 0.906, 1.04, 0.996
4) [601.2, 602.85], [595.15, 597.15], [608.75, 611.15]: 0.038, 1.04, 1.03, 1.03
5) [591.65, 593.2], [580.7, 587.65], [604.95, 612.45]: 0.026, 1.05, 1.03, 1.04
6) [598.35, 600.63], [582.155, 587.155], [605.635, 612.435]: 0.017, 1.05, 1.03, 1.04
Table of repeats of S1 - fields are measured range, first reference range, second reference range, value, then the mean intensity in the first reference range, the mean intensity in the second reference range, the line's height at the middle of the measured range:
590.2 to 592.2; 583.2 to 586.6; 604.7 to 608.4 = 0.06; 1.04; 1.04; 1.04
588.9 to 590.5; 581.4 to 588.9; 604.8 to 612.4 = 0.56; 1.02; 1.03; 1.02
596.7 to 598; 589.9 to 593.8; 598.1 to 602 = -0.05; 0.988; 1.01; 1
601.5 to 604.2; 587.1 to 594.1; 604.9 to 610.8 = -0.11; 0.912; 1.04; 1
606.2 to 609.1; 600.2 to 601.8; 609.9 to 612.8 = -0.17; 0.988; 0.997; 0.994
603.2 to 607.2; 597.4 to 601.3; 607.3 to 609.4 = -0.07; 1.01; 1.05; 1.04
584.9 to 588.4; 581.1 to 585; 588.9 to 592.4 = -0.25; 1.05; 0.861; 0.962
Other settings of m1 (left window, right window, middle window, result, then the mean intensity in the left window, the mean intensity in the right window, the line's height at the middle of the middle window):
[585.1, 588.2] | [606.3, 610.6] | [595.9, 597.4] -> -0.02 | 1.04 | 1.04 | 1.04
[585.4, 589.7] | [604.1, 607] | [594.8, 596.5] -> -0.12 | 0.897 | 1.04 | 0.962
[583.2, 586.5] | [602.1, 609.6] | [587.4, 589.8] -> 0.63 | 1.05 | 1.05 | 1.05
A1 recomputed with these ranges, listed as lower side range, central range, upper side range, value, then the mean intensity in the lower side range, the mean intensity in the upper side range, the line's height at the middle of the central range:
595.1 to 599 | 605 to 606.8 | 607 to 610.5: 0.002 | 1.03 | 1.03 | 1.03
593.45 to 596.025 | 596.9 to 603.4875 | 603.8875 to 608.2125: 0.046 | 1.01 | 1.05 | 1.03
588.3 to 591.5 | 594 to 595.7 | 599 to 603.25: -0.246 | 0.792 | 1.01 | 0.887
